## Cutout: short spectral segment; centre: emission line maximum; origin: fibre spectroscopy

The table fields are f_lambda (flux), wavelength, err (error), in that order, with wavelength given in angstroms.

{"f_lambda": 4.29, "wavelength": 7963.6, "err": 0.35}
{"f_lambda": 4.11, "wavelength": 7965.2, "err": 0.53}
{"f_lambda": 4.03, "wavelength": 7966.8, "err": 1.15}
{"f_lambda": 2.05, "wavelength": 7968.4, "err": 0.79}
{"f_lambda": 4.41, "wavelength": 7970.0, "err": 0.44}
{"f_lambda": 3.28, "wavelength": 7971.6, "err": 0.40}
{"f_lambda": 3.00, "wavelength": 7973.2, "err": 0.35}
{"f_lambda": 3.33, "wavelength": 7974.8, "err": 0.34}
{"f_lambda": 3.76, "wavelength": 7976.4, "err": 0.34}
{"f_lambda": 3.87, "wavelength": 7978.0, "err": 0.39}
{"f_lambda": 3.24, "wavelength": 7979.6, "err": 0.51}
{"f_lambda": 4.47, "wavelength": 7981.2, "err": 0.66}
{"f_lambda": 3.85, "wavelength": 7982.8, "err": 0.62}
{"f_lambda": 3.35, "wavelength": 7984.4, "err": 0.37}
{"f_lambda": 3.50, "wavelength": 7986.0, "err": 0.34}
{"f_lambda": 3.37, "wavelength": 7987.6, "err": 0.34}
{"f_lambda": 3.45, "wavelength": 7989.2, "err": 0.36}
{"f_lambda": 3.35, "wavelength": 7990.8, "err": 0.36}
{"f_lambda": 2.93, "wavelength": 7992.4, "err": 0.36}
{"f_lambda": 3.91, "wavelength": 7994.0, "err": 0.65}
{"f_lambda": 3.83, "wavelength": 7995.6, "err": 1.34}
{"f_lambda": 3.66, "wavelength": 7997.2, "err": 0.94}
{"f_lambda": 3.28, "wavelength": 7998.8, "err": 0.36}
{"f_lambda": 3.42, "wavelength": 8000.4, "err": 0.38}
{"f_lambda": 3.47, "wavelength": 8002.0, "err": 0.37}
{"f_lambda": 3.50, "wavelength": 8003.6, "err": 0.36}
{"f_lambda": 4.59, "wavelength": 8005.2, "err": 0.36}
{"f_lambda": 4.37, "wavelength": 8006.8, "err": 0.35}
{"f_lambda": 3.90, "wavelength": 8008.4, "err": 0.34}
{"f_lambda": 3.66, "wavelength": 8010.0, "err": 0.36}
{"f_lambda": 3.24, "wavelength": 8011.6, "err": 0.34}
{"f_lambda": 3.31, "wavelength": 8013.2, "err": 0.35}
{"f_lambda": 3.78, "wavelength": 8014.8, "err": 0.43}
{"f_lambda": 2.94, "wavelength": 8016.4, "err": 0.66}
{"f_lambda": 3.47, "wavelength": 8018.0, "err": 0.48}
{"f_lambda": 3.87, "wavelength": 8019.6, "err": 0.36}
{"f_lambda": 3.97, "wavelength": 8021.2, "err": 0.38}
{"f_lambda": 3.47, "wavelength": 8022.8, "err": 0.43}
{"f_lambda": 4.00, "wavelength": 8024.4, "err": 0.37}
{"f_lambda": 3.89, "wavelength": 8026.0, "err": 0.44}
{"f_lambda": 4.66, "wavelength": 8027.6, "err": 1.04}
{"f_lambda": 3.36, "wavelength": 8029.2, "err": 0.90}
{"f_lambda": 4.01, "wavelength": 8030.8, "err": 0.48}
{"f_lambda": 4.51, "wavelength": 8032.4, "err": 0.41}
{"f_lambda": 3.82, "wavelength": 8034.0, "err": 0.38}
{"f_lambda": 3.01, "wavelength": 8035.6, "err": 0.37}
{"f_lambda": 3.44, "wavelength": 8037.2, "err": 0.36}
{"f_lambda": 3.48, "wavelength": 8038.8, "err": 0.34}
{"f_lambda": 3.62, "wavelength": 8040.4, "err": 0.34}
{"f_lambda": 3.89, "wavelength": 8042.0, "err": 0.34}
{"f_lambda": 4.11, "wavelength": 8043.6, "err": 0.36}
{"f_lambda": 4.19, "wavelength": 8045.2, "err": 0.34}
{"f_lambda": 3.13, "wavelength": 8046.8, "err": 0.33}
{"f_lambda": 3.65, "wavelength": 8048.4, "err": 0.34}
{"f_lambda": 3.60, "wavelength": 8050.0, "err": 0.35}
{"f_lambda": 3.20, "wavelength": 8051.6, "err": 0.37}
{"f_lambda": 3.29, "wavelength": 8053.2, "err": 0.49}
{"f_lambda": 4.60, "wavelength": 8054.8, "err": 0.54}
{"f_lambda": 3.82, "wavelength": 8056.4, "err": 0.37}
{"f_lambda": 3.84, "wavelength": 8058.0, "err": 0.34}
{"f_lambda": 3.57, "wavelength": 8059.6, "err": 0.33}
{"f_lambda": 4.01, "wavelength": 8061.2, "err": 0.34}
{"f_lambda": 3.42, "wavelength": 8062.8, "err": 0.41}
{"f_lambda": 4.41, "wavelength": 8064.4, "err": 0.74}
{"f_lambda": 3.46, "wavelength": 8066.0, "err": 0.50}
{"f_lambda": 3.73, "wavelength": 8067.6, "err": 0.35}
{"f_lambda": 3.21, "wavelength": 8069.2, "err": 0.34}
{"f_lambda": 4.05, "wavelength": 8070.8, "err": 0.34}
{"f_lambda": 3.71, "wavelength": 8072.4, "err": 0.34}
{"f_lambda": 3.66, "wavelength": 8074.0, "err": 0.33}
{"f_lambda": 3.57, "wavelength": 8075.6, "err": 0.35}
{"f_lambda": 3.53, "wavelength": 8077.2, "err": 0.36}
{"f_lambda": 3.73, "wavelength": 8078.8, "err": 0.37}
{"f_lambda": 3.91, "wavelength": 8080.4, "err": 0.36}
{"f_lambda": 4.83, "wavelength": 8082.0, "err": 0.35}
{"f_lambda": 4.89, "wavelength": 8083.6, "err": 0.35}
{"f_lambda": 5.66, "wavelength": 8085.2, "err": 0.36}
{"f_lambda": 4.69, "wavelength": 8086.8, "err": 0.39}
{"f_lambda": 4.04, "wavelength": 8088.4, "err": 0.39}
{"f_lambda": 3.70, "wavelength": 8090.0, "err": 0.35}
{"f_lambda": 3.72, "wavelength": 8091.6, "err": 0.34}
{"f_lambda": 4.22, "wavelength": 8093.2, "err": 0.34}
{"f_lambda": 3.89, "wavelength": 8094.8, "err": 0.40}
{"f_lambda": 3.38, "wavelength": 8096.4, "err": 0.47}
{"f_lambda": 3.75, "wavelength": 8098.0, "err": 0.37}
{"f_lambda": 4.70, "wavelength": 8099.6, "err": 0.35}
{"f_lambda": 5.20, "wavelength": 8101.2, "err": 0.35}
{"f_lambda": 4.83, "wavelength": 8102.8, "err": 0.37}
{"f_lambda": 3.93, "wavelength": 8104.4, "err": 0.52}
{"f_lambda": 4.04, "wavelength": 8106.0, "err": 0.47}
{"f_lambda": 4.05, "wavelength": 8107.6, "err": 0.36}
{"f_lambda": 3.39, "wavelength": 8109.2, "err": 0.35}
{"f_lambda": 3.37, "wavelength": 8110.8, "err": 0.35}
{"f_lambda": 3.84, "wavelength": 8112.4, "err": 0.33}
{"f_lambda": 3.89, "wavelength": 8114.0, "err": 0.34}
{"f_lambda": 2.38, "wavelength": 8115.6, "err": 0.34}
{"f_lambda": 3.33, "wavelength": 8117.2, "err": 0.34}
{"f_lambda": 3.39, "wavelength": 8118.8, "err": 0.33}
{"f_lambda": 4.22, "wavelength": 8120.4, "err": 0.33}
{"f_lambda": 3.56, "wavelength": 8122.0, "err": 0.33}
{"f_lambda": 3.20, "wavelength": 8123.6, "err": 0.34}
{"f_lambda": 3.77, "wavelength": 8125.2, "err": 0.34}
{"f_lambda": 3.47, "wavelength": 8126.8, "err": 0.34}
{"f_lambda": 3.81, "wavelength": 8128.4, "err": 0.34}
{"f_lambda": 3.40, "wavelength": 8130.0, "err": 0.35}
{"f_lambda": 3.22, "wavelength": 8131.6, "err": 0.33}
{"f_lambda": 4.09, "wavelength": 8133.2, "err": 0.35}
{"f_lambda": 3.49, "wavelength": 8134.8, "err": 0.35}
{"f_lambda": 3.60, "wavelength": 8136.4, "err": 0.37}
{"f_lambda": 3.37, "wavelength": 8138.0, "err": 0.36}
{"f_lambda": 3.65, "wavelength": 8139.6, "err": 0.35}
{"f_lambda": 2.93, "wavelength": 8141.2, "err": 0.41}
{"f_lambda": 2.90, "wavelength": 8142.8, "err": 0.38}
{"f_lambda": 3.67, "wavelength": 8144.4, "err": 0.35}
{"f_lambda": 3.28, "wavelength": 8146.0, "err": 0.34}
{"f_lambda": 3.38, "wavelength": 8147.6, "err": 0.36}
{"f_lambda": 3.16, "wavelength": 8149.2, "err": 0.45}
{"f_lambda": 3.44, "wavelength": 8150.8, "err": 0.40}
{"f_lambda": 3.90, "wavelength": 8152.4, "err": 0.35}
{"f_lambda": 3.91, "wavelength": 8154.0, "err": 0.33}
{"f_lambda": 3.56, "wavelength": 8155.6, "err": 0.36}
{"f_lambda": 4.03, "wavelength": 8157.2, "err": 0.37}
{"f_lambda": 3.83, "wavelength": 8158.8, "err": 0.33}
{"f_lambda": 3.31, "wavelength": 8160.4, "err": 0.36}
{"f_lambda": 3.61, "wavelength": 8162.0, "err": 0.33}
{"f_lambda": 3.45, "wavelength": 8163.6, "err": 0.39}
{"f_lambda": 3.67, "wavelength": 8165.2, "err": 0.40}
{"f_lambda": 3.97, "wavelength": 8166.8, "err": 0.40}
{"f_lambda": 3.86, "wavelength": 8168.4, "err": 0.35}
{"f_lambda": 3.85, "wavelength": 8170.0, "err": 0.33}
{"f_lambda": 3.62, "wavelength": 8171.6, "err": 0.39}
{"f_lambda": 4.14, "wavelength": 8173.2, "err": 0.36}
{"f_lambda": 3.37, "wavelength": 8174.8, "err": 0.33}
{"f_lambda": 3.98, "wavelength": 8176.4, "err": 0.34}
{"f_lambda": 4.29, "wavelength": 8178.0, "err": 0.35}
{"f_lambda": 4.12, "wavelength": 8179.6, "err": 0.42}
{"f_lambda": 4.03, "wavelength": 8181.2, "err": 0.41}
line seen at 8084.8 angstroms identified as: [S II]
